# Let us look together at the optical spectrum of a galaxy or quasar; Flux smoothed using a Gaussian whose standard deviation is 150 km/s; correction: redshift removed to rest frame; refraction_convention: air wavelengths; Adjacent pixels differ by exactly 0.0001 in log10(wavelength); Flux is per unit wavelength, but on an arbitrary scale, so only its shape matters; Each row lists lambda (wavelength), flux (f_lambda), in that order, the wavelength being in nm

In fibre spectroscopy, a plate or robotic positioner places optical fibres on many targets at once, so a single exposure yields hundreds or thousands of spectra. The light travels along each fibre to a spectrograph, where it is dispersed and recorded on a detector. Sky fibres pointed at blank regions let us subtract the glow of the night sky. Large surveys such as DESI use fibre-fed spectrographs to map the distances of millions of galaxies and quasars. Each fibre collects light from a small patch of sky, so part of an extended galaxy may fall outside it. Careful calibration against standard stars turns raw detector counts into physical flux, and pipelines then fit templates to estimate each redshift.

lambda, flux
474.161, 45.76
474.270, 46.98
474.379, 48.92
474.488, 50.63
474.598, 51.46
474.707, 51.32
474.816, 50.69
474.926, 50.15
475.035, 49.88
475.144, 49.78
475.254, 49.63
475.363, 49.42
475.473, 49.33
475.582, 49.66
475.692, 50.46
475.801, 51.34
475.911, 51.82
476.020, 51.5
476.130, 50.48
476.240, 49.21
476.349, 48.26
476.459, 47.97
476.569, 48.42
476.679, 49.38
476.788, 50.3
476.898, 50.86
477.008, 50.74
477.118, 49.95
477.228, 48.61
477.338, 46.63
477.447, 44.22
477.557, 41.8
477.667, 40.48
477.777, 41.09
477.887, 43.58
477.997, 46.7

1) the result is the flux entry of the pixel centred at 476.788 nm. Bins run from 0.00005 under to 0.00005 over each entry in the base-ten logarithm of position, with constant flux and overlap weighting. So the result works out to 50.3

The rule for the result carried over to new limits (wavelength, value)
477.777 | 41.09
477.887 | 43.58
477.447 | 44.22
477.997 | 46.7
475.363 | 49.42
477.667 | 40.48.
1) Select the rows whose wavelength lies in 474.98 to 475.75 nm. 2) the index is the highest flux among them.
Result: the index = 50.46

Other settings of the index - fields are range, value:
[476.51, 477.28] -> 50.86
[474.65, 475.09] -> 51.32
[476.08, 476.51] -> 50.48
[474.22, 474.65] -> 51.46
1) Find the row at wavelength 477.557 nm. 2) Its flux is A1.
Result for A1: 41.8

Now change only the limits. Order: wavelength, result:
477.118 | 49.95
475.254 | 49.63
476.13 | 50.48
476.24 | 49.21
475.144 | 49.78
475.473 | 49.33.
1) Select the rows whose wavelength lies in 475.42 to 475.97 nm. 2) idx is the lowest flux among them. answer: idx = 49.33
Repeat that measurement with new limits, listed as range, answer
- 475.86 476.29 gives 49.21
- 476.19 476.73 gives 47.97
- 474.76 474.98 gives 50.15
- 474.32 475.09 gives 48.92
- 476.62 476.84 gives 49.38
